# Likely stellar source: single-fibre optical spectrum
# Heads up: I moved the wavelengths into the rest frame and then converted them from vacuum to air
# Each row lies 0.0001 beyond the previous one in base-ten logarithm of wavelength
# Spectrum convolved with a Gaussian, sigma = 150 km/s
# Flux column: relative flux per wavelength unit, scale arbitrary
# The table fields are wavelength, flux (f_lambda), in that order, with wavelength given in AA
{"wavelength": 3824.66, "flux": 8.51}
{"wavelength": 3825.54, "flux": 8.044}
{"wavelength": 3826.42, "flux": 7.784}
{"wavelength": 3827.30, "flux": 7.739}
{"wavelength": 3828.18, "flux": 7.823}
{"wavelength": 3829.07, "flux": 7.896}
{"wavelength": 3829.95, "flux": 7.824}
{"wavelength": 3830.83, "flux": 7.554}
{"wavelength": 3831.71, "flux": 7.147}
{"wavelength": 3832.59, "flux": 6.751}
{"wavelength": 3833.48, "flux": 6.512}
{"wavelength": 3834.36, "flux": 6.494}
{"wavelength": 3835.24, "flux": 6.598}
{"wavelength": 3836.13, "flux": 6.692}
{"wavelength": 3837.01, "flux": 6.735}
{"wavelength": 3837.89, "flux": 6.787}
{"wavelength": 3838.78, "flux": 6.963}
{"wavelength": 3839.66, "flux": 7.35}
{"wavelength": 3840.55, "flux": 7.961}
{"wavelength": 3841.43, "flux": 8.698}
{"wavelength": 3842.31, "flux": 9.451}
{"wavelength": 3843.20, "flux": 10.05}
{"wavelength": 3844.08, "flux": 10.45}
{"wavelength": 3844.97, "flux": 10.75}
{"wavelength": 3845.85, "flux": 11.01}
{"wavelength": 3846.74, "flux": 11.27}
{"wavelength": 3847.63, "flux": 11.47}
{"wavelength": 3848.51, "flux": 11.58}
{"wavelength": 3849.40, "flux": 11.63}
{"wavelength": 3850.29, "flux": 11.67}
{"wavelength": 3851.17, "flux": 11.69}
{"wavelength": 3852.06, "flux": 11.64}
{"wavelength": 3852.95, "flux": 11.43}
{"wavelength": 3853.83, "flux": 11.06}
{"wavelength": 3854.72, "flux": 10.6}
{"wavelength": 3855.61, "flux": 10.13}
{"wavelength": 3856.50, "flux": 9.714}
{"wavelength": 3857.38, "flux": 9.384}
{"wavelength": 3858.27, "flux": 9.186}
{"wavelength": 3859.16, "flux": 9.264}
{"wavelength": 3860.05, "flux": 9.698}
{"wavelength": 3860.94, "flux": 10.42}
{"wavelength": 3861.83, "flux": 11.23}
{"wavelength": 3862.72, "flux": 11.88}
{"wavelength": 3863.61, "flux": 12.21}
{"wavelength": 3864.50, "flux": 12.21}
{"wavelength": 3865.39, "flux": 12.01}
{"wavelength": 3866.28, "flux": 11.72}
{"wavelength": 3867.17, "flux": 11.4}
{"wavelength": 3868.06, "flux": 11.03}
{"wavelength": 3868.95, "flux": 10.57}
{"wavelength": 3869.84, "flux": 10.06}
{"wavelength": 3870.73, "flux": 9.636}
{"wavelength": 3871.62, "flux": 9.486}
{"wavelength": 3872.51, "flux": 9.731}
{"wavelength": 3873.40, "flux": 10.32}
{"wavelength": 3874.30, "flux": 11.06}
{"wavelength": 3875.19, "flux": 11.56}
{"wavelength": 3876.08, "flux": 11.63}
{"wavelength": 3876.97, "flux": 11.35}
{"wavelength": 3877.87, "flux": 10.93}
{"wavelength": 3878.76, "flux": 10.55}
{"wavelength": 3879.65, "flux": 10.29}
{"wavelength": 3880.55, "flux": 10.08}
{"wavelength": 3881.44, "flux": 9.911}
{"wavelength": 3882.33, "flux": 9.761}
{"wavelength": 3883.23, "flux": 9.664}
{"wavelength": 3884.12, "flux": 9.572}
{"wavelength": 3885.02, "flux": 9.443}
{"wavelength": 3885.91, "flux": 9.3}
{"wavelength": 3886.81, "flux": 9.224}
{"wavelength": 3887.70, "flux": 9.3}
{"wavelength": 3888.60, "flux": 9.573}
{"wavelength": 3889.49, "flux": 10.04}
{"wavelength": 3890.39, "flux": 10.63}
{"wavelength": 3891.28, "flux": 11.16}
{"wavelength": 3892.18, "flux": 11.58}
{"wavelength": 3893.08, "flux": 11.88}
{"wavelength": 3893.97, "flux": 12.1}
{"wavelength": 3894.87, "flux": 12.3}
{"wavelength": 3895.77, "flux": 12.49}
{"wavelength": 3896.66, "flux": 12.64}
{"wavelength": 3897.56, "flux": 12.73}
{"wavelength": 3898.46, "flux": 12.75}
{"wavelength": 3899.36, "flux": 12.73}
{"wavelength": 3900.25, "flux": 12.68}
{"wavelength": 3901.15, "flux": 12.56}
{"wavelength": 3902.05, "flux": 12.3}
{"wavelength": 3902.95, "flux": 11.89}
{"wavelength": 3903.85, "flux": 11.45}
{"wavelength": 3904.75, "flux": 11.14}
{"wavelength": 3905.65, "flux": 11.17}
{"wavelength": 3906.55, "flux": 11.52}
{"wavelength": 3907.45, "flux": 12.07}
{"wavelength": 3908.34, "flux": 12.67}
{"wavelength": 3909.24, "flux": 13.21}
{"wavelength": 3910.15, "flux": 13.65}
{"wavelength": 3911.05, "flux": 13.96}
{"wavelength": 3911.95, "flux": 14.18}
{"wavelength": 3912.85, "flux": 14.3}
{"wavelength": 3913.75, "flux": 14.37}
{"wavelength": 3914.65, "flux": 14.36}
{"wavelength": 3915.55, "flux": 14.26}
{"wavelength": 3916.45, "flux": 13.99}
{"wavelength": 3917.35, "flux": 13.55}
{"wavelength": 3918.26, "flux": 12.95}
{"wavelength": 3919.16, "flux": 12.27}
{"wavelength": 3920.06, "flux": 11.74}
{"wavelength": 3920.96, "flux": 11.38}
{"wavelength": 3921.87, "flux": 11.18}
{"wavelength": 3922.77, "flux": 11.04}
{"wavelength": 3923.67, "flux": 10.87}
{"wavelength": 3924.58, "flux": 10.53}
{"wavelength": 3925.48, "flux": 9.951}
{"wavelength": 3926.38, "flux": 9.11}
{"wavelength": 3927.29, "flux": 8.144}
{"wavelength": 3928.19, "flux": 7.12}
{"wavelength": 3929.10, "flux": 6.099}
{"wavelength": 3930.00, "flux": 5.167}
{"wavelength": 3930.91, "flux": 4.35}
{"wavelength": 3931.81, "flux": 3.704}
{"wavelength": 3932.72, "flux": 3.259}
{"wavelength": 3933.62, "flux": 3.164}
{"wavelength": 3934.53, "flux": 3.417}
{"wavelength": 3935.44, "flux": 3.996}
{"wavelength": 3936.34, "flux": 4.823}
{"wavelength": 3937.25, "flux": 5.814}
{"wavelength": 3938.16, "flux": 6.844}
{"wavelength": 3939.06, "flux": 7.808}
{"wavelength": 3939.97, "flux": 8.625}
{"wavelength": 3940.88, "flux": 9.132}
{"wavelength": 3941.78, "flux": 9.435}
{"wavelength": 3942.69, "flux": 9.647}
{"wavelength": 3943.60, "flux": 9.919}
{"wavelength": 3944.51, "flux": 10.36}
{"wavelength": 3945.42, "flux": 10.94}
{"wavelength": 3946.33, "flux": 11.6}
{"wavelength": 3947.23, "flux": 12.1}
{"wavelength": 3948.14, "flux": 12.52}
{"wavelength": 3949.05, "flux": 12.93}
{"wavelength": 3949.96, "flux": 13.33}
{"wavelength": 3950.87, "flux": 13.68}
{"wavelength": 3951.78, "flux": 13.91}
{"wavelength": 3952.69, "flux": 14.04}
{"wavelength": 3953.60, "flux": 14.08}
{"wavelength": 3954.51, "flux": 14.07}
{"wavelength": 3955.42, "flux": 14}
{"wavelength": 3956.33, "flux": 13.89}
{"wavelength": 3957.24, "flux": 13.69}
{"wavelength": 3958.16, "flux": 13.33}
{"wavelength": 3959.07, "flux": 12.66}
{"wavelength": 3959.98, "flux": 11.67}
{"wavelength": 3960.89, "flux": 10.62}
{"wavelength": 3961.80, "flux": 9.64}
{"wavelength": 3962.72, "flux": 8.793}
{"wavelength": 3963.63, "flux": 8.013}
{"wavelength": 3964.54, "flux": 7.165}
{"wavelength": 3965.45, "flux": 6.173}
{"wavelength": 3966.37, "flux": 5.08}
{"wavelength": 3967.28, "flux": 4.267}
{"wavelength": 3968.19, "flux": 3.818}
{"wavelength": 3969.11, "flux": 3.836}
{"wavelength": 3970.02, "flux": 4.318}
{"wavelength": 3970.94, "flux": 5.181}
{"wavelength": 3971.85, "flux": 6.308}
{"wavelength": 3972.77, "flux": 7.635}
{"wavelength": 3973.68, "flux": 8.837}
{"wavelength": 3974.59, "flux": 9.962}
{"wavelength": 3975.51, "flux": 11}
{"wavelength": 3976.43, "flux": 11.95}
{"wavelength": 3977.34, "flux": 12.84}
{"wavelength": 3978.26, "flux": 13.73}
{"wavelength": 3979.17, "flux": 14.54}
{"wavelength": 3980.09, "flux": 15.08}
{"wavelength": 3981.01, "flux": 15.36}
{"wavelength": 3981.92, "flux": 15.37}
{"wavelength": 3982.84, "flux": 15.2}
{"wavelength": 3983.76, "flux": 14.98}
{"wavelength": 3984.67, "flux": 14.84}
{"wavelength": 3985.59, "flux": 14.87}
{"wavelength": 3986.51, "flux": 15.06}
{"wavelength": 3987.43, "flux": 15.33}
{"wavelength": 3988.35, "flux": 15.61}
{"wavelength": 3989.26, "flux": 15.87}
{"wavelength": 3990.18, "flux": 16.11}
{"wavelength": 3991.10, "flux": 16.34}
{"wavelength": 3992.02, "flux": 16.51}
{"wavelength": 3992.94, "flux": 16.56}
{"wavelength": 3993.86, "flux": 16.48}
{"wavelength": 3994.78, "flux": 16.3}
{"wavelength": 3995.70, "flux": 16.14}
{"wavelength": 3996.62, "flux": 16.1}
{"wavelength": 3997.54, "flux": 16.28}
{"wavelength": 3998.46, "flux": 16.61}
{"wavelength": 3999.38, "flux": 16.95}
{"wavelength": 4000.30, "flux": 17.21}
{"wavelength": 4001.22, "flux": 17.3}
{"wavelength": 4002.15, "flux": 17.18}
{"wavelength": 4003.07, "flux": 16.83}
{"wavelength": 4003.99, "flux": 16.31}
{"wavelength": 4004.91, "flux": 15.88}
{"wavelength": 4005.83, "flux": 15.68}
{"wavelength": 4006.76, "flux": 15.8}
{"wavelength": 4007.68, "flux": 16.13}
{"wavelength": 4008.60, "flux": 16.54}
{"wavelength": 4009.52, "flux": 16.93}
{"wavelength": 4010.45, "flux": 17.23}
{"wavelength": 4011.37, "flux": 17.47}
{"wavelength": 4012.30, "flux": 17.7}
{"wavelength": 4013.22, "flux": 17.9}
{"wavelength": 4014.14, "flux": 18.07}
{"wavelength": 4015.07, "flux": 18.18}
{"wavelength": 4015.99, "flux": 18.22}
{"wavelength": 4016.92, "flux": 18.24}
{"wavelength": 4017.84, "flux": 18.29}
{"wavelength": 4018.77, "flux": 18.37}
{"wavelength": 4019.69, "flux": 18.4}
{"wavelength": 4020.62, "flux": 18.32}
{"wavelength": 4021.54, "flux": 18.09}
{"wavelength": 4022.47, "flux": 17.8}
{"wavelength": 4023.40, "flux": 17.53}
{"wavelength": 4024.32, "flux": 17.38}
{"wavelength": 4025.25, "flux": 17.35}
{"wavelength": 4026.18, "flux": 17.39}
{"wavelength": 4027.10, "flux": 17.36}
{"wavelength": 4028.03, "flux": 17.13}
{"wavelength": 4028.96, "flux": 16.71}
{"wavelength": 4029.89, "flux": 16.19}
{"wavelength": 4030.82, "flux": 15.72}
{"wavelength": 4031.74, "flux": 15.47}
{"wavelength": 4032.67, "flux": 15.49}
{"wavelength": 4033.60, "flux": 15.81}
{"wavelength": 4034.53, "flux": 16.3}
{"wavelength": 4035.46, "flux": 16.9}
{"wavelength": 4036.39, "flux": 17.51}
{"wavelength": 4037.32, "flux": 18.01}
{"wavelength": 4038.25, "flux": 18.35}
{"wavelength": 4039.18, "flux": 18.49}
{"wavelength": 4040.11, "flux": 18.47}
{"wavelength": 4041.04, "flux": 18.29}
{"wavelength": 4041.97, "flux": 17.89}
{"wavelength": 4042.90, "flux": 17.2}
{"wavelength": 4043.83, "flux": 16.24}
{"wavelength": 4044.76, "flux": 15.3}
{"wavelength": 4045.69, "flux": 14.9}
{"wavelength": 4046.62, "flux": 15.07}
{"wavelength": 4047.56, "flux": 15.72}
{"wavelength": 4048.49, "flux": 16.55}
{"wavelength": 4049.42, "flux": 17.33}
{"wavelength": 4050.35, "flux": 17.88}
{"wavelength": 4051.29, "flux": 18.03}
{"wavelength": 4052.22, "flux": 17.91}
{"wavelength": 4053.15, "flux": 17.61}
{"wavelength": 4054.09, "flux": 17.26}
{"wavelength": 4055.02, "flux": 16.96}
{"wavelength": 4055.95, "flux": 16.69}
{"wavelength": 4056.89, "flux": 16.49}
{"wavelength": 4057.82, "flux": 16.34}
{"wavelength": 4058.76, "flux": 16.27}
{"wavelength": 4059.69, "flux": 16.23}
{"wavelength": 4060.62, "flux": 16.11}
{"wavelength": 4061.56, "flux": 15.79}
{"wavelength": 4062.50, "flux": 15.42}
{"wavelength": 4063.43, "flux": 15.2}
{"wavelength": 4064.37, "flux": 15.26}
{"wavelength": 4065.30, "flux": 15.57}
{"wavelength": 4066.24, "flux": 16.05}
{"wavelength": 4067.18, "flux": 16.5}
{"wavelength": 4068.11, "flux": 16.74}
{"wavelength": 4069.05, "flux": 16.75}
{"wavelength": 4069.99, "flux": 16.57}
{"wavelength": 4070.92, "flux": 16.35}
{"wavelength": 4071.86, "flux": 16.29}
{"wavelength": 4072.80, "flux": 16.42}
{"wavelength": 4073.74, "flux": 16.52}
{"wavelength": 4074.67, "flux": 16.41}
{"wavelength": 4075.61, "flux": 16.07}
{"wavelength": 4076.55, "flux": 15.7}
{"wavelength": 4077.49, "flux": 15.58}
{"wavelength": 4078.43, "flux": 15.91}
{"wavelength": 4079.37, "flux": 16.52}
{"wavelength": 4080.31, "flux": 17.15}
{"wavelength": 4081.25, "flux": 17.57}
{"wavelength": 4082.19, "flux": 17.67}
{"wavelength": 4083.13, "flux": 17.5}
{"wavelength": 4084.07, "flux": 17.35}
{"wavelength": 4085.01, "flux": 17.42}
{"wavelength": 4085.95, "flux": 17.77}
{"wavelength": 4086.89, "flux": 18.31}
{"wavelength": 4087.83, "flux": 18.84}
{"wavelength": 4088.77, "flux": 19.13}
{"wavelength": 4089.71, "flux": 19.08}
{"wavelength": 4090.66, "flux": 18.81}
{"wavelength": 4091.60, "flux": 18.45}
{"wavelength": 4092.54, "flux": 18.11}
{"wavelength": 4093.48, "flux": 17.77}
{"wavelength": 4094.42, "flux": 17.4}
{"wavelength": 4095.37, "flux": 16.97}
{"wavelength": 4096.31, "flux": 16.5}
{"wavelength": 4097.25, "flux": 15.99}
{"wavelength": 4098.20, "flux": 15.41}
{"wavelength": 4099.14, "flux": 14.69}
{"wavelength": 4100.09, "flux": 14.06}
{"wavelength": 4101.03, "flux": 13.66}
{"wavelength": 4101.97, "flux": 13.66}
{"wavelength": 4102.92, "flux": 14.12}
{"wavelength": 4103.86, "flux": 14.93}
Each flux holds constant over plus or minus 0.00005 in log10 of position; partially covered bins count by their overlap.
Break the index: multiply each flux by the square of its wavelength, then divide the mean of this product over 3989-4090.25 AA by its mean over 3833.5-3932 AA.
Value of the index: 1.71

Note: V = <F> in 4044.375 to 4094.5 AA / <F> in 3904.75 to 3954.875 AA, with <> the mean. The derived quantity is 1.62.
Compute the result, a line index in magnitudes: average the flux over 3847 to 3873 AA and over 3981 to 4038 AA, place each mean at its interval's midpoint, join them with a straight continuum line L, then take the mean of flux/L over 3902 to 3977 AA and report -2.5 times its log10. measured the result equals 0.35 mag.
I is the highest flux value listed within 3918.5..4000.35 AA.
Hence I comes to 17.21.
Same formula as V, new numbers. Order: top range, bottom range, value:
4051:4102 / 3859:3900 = 1.54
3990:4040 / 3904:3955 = 1.63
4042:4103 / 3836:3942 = 1.61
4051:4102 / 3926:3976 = 1.90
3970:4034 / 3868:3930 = 1.39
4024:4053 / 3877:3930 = 1.49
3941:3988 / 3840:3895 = 1.06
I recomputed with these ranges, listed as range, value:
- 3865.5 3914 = 14.37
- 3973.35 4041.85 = 18.49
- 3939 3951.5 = 13.68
